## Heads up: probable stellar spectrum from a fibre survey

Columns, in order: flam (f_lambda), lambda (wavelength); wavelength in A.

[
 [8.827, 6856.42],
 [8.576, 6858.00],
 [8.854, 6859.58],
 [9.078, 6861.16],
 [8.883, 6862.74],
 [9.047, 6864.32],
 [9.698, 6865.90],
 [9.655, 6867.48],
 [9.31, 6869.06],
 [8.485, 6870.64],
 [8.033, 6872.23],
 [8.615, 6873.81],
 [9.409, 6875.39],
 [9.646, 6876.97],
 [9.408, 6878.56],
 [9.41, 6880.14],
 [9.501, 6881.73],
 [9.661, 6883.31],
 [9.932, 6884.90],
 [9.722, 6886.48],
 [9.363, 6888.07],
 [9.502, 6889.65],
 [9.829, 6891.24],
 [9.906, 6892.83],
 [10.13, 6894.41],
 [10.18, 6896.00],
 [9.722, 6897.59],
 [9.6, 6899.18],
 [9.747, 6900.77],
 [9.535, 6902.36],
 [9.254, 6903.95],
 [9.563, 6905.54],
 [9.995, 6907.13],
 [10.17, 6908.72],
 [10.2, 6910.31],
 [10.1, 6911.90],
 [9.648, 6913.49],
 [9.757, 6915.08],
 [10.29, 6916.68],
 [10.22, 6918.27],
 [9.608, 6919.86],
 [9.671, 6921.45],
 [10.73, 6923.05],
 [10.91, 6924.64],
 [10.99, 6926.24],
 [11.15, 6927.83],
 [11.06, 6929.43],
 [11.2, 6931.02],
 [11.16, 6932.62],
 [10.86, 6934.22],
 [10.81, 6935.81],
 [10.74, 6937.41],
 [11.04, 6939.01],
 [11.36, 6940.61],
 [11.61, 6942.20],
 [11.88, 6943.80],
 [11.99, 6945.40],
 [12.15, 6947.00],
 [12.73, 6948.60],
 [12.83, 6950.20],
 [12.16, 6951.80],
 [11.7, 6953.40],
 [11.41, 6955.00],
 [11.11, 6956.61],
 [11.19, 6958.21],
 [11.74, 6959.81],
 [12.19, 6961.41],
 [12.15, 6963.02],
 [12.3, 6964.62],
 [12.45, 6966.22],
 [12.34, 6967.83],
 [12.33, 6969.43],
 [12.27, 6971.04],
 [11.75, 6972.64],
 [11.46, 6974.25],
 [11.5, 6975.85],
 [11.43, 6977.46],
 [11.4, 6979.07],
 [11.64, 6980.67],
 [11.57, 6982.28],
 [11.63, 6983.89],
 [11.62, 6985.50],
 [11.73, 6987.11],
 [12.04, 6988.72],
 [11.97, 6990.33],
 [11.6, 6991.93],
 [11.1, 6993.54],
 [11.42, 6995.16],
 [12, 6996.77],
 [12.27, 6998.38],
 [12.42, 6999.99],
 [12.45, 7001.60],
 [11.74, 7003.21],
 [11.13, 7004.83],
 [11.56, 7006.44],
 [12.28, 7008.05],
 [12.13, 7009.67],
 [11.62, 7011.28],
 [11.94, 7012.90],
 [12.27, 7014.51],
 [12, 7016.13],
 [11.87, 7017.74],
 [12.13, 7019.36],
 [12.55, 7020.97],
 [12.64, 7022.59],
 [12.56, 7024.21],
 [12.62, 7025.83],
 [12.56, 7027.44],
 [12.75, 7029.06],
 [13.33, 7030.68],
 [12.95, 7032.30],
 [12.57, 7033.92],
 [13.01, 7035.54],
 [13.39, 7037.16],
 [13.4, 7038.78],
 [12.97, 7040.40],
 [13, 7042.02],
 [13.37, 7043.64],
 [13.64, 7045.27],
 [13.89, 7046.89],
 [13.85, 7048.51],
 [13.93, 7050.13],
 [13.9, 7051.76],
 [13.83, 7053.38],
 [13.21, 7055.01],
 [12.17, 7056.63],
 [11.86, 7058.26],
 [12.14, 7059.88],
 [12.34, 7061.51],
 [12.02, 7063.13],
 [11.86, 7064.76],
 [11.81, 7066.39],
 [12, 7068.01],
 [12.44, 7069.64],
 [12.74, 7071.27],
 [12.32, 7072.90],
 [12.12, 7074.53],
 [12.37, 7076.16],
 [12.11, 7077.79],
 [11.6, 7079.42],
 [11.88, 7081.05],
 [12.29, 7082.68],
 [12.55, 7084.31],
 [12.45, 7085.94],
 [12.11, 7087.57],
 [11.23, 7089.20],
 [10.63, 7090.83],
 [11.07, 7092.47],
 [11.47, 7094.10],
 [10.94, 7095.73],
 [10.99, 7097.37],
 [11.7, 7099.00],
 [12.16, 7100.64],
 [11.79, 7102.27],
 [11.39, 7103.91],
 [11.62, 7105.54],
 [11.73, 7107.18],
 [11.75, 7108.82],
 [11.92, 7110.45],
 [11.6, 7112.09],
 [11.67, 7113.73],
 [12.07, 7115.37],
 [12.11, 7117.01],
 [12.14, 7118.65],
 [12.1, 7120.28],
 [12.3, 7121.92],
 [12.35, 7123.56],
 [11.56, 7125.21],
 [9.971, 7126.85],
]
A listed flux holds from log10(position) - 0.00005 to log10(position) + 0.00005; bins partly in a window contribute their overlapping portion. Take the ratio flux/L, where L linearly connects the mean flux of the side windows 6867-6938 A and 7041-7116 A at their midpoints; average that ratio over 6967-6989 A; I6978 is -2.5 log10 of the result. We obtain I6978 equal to -0.08 mag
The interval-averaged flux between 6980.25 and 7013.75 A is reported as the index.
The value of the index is 11.8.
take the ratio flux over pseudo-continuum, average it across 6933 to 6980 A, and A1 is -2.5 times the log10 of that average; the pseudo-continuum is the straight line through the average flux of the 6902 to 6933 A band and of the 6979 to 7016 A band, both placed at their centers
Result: -0.070 mag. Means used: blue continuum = 10.3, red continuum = 11.8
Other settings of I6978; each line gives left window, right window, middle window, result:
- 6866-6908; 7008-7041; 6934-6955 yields -0.09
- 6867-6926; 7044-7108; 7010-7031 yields -0.08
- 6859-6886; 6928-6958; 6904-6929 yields 0.05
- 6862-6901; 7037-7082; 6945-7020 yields -0.06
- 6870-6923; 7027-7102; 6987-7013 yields -0.04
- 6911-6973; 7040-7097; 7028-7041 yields -0.08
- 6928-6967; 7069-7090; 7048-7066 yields -0.06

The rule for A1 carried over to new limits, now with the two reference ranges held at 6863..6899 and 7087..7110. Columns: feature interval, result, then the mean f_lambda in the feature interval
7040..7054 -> -0.23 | 13.6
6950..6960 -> -0.15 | 11.7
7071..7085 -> -0.08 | 12.2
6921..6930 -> -0.10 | 10.8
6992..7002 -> -0.13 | 11.9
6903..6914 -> -0.02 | 9.85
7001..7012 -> -0.12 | 11.8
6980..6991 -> -0.13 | 11.7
